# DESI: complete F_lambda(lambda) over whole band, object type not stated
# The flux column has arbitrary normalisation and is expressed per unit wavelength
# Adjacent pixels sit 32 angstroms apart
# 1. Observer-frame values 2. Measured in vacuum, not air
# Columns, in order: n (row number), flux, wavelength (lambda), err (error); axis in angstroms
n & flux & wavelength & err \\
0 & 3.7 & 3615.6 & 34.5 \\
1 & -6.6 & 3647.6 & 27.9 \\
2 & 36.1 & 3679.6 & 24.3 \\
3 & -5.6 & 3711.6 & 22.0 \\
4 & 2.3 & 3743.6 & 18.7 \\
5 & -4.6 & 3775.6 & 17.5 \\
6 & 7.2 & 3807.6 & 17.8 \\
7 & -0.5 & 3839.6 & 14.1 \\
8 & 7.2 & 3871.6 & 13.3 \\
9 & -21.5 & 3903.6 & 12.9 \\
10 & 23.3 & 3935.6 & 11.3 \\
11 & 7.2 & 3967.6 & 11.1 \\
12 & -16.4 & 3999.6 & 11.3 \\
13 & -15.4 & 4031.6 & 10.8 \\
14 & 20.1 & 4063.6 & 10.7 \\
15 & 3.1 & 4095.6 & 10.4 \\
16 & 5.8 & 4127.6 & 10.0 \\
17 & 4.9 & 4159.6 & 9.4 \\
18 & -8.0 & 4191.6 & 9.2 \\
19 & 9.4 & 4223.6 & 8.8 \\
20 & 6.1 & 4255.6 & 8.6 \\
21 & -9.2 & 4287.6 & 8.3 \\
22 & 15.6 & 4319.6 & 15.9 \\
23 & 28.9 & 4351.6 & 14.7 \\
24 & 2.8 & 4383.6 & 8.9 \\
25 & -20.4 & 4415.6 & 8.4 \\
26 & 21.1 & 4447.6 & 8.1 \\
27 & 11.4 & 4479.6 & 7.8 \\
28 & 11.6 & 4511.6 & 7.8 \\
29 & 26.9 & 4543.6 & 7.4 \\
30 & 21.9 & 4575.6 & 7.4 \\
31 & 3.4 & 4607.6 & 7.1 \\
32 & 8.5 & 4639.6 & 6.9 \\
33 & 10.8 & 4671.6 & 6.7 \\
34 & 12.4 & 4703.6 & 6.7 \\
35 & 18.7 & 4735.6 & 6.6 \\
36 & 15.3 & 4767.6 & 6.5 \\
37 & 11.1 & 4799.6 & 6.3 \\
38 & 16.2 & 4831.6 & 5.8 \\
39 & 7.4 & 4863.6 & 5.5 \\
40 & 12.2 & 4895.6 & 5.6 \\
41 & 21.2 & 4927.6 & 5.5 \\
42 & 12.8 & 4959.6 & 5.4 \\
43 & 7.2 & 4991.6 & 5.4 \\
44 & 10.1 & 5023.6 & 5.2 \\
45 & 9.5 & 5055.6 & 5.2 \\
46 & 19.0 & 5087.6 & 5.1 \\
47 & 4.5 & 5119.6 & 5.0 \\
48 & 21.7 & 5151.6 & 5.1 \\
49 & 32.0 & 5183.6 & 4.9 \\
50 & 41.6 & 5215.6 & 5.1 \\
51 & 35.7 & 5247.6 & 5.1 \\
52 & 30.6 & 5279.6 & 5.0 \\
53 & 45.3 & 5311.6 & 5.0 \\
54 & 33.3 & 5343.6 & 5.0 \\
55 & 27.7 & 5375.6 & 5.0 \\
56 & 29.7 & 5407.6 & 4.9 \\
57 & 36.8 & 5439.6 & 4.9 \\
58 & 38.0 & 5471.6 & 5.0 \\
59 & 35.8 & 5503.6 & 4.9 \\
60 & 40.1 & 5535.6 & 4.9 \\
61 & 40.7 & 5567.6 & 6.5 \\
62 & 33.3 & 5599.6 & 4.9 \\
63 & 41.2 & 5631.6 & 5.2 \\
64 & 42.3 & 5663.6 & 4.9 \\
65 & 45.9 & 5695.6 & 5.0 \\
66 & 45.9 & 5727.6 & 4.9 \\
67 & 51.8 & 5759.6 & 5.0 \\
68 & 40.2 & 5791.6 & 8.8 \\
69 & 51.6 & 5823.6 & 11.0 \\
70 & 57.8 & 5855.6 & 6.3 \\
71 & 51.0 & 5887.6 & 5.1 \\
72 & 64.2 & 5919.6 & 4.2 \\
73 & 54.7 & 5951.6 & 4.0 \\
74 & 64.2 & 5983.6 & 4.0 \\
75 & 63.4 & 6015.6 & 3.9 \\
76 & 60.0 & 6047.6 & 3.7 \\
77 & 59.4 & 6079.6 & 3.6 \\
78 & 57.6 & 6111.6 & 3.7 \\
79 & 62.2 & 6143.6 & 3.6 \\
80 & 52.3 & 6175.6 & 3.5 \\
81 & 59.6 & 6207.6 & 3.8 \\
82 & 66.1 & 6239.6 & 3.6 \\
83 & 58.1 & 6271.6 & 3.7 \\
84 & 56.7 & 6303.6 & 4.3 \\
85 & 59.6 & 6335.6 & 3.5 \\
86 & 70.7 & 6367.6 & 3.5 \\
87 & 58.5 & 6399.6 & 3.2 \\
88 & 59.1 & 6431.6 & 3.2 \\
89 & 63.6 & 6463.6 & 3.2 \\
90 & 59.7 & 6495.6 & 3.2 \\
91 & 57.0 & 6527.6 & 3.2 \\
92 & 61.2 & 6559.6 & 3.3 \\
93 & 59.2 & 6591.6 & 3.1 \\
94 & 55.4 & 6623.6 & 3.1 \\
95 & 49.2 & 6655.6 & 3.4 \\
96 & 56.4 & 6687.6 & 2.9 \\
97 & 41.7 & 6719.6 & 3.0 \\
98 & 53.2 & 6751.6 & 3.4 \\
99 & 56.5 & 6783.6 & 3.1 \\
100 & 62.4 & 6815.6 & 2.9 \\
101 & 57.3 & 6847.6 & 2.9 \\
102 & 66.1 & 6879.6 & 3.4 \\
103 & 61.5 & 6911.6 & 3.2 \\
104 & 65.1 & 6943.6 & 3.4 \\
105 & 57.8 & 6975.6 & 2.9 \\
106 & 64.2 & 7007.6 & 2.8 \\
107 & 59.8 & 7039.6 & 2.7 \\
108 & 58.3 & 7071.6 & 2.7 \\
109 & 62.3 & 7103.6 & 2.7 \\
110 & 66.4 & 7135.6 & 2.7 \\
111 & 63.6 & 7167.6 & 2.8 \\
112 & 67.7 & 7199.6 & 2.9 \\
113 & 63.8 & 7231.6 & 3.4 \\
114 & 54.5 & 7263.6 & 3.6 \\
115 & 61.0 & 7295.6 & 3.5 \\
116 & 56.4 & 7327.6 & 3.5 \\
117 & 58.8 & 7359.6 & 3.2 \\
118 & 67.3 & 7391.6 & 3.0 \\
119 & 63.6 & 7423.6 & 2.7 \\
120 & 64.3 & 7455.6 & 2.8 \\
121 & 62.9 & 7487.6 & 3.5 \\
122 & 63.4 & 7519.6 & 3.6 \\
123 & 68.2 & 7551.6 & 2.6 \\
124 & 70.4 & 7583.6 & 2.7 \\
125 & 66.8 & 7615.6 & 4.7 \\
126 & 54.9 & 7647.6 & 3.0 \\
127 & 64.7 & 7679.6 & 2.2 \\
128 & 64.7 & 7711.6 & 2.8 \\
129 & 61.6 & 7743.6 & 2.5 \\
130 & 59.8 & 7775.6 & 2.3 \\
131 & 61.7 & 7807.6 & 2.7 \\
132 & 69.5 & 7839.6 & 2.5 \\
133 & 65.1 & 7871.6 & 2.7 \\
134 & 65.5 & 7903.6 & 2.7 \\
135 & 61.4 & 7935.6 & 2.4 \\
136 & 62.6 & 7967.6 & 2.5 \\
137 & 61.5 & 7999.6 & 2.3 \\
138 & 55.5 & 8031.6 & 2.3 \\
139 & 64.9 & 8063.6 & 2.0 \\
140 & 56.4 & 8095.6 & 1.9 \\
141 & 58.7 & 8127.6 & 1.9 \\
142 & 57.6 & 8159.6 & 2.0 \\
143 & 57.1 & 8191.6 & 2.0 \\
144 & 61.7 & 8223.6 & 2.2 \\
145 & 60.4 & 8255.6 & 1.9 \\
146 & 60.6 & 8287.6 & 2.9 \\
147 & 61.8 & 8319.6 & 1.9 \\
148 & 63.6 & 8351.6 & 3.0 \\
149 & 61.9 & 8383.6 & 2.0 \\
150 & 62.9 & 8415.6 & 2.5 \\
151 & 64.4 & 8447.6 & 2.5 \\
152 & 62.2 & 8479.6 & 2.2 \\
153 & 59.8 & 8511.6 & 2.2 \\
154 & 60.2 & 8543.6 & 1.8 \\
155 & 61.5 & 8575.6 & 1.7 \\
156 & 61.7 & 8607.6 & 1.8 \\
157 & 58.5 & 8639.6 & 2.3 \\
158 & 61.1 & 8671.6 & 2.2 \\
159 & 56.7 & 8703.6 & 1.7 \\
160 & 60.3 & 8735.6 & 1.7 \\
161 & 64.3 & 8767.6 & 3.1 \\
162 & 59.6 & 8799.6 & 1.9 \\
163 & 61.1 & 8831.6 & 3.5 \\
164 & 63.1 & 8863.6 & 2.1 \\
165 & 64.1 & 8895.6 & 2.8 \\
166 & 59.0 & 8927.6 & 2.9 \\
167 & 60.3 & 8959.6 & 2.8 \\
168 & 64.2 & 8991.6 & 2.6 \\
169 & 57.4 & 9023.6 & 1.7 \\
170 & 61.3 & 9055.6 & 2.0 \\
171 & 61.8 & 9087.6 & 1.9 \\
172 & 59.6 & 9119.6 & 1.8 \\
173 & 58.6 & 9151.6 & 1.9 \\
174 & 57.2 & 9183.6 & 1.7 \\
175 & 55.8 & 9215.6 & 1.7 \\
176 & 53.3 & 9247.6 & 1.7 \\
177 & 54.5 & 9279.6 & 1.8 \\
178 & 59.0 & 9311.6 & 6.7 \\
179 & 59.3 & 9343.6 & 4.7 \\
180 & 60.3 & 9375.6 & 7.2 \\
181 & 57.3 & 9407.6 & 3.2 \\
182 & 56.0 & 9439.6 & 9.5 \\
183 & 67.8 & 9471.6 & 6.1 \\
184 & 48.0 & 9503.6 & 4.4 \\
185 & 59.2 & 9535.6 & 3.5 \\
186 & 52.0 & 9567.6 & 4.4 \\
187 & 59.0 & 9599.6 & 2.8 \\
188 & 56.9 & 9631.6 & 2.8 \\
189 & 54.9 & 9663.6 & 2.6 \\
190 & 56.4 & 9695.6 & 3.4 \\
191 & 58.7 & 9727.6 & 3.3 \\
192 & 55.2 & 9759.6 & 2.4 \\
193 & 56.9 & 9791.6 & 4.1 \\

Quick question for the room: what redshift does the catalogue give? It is 0.298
